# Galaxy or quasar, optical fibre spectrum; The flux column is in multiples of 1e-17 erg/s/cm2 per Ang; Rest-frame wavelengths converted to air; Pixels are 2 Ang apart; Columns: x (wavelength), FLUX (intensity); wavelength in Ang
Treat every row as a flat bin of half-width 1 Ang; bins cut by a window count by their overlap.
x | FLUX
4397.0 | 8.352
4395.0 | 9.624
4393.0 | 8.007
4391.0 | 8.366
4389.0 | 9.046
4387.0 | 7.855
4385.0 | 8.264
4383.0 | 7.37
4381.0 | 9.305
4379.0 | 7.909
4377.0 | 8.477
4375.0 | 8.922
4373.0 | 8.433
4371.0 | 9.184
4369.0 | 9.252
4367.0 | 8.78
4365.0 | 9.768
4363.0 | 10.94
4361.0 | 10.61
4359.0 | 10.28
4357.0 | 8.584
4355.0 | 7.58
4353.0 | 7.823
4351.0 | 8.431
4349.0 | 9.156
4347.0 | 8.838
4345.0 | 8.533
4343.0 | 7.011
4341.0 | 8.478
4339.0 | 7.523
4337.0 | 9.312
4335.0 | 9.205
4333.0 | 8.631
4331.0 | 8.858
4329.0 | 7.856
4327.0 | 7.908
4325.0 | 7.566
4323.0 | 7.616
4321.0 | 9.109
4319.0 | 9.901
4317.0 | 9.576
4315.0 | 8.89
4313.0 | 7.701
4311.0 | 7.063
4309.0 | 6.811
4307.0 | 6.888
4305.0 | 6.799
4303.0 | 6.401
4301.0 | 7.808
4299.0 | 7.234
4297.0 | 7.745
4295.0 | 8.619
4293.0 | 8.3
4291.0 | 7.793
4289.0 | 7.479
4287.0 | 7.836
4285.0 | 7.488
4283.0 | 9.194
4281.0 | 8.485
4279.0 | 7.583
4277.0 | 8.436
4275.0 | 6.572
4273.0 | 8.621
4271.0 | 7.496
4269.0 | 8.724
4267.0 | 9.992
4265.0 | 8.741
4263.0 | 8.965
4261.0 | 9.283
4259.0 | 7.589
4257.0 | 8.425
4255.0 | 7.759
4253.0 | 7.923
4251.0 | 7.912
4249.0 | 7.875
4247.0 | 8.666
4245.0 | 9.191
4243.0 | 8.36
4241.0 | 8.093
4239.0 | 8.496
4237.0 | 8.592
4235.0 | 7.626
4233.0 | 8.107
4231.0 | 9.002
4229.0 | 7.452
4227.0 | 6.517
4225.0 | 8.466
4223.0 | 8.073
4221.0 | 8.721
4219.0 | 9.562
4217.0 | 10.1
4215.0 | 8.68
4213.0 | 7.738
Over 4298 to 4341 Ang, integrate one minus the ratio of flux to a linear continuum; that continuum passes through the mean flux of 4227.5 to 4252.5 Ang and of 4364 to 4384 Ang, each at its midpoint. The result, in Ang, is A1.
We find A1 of 2.5 Ang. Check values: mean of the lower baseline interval 8.24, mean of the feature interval 8.04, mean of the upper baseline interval 8.74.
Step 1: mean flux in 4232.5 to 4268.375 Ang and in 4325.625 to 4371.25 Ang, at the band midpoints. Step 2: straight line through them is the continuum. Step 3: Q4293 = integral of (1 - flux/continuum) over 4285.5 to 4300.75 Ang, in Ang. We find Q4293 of 1.3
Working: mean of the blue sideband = 8.43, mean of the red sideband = 8.79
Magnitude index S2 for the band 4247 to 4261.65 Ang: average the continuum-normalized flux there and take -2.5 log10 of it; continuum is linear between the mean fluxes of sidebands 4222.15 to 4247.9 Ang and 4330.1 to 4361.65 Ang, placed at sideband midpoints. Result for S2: 0.02 mag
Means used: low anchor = 8.2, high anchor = 8.66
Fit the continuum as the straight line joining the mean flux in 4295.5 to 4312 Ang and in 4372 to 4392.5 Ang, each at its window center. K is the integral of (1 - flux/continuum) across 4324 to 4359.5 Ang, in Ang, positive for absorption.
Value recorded -3.0 Ang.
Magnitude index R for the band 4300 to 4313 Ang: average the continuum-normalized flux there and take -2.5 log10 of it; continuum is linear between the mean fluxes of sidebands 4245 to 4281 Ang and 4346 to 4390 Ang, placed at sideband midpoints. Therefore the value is 0.21 mag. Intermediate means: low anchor 8.3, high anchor 8.85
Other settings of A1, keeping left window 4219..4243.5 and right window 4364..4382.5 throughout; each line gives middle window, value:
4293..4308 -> 1.9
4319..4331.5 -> 0.5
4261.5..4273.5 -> -0.6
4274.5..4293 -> 1.1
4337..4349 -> 0.6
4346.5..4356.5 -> 0.5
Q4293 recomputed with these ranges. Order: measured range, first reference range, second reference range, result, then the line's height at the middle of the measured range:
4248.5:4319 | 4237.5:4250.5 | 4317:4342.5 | 3.66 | 8.47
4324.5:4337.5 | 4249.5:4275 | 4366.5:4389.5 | 0.00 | 8.48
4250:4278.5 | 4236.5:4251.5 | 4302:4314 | -1.31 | 7.94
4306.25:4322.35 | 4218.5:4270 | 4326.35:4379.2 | 0.71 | 8.63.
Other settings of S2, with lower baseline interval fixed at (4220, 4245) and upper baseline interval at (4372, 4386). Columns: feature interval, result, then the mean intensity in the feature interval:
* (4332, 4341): -0.04 mag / 8.65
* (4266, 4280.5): 0.00 mag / 8.21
